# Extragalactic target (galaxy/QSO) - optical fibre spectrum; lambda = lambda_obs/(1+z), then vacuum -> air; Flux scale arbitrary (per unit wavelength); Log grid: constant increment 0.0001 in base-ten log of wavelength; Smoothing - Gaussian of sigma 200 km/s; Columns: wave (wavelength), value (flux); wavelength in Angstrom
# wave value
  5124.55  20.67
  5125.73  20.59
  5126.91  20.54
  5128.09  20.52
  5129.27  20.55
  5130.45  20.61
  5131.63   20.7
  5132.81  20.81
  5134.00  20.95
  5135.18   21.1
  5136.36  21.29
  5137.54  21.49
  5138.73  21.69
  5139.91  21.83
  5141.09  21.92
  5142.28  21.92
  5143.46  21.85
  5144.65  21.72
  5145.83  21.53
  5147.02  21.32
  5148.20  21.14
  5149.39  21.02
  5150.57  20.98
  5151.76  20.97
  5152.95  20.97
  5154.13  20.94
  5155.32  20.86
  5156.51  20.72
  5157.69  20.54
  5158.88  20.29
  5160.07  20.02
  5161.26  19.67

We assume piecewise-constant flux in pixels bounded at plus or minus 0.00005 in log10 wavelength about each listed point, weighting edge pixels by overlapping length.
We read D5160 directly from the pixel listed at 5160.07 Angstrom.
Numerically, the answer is 20.02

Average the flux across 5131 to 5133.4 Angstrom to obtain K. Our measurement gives 20.8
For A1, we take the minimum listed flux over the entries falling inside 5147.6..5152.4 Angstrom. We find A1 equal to 20.97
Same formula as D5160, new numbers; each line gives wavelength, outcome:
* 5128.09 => 20.52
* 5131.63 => 20.7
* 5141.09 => 21.92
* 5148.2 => 21.14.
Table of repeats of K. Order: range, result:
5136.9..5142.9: 21.8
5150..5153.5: 20.9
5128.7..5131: 20.6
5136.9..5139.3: 21.5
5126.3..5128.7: 20.5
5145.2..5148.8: 21.3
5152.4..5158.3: 20.8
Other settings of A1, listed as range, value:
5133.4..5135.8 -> 20.95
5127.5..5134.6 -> 20.52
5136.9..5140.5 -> 21.49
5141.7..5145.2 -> 21.72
